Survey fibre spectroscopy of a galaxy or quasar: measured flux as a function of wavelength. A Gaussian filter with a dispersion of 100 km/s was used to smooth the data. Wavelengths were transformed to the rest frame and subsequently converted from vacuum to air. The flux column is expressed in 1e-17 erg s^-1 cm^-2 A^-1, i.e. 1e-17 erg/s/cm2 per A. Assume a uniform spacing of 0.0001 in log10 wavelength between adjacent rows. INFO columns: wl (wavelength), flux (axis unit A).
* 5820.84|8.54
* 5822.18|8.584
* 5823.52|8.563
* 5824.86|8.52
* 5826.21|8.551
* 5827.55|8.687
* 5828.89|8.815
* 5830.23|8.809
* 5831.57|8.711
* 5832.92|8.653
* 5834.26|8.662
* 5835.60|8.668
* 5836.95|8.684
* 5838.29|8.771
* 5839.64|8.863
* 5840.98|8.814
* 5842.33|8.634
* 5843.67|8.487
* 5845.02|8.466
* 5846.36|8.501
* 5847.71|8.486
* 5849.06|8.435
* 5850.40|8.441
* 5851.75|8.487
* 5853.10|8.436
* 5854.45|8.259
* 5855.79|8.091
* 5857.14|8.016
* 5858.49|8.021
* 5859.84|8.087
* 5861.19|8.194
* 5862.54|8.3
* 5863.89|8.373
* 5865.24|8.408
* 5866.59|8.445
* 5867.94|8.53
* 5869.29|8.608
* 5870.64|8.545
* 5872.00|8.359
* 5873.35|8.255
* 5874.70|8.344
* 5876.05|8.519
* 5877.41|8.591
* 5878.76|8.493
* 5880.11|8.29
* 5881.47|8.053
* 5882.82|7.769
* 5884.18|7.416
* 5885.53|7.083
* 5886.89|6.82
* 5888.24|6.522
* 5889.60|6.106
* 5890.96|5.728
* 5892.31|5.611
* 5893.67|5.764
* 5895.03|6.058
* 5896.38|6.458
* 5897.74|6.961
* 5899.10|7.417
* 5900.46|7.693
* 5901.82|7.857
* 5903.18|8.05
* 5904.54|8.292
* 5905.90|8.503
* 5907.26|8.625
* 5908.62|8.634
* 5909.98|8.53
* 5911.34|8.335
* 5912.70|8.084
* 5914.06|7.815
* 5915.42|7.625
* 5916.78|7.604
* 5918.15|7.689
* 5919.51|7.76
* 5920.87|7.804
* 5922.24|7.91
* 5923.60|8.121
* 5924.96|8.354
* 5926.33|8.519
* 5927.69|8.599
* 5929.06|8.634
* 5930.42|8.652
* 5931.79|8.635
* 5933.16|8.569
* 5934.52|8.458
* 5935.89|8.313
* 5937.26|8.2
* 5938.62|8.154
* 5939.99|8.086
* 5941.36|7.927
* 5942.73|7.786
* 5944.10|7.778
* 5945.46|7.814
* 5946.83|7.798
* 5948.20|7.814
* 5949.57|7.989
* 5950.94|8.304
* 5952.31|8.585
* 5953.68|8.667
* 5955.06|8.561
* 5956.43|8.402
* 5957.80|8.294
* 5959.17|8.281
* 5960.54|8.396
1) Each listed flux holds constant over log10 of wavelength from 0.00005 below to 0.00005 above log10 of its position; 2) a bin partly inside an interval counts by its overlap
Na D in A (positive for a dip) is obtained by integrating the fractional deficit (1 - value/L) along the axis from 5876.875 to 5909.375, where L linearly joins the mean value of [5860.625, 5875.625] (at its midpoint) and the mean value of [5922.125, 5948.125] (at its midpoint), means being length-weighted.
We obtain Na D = 3.8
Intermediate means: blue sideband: 8.4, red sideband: 8.23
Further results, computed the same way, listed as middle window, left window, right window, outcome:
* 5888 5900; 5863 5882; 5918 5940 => 2.95 A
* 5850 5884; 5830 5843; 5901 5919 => 0.68 A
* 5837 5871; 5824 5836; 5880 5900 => -2.27 A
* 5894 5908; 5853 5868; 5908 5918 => 0.96 A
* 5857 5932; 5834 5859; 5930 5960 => 4.48 A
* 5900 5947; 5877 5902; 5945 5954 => -3.07 A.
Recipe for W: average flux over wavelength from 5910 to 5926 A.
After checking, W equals 7.96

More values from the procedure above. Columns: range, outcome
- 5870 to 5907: 7.47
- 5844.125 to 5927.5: 7.9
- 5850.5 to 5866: 8.25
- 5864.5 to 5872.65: 8.48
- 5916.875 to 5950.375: 8.13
